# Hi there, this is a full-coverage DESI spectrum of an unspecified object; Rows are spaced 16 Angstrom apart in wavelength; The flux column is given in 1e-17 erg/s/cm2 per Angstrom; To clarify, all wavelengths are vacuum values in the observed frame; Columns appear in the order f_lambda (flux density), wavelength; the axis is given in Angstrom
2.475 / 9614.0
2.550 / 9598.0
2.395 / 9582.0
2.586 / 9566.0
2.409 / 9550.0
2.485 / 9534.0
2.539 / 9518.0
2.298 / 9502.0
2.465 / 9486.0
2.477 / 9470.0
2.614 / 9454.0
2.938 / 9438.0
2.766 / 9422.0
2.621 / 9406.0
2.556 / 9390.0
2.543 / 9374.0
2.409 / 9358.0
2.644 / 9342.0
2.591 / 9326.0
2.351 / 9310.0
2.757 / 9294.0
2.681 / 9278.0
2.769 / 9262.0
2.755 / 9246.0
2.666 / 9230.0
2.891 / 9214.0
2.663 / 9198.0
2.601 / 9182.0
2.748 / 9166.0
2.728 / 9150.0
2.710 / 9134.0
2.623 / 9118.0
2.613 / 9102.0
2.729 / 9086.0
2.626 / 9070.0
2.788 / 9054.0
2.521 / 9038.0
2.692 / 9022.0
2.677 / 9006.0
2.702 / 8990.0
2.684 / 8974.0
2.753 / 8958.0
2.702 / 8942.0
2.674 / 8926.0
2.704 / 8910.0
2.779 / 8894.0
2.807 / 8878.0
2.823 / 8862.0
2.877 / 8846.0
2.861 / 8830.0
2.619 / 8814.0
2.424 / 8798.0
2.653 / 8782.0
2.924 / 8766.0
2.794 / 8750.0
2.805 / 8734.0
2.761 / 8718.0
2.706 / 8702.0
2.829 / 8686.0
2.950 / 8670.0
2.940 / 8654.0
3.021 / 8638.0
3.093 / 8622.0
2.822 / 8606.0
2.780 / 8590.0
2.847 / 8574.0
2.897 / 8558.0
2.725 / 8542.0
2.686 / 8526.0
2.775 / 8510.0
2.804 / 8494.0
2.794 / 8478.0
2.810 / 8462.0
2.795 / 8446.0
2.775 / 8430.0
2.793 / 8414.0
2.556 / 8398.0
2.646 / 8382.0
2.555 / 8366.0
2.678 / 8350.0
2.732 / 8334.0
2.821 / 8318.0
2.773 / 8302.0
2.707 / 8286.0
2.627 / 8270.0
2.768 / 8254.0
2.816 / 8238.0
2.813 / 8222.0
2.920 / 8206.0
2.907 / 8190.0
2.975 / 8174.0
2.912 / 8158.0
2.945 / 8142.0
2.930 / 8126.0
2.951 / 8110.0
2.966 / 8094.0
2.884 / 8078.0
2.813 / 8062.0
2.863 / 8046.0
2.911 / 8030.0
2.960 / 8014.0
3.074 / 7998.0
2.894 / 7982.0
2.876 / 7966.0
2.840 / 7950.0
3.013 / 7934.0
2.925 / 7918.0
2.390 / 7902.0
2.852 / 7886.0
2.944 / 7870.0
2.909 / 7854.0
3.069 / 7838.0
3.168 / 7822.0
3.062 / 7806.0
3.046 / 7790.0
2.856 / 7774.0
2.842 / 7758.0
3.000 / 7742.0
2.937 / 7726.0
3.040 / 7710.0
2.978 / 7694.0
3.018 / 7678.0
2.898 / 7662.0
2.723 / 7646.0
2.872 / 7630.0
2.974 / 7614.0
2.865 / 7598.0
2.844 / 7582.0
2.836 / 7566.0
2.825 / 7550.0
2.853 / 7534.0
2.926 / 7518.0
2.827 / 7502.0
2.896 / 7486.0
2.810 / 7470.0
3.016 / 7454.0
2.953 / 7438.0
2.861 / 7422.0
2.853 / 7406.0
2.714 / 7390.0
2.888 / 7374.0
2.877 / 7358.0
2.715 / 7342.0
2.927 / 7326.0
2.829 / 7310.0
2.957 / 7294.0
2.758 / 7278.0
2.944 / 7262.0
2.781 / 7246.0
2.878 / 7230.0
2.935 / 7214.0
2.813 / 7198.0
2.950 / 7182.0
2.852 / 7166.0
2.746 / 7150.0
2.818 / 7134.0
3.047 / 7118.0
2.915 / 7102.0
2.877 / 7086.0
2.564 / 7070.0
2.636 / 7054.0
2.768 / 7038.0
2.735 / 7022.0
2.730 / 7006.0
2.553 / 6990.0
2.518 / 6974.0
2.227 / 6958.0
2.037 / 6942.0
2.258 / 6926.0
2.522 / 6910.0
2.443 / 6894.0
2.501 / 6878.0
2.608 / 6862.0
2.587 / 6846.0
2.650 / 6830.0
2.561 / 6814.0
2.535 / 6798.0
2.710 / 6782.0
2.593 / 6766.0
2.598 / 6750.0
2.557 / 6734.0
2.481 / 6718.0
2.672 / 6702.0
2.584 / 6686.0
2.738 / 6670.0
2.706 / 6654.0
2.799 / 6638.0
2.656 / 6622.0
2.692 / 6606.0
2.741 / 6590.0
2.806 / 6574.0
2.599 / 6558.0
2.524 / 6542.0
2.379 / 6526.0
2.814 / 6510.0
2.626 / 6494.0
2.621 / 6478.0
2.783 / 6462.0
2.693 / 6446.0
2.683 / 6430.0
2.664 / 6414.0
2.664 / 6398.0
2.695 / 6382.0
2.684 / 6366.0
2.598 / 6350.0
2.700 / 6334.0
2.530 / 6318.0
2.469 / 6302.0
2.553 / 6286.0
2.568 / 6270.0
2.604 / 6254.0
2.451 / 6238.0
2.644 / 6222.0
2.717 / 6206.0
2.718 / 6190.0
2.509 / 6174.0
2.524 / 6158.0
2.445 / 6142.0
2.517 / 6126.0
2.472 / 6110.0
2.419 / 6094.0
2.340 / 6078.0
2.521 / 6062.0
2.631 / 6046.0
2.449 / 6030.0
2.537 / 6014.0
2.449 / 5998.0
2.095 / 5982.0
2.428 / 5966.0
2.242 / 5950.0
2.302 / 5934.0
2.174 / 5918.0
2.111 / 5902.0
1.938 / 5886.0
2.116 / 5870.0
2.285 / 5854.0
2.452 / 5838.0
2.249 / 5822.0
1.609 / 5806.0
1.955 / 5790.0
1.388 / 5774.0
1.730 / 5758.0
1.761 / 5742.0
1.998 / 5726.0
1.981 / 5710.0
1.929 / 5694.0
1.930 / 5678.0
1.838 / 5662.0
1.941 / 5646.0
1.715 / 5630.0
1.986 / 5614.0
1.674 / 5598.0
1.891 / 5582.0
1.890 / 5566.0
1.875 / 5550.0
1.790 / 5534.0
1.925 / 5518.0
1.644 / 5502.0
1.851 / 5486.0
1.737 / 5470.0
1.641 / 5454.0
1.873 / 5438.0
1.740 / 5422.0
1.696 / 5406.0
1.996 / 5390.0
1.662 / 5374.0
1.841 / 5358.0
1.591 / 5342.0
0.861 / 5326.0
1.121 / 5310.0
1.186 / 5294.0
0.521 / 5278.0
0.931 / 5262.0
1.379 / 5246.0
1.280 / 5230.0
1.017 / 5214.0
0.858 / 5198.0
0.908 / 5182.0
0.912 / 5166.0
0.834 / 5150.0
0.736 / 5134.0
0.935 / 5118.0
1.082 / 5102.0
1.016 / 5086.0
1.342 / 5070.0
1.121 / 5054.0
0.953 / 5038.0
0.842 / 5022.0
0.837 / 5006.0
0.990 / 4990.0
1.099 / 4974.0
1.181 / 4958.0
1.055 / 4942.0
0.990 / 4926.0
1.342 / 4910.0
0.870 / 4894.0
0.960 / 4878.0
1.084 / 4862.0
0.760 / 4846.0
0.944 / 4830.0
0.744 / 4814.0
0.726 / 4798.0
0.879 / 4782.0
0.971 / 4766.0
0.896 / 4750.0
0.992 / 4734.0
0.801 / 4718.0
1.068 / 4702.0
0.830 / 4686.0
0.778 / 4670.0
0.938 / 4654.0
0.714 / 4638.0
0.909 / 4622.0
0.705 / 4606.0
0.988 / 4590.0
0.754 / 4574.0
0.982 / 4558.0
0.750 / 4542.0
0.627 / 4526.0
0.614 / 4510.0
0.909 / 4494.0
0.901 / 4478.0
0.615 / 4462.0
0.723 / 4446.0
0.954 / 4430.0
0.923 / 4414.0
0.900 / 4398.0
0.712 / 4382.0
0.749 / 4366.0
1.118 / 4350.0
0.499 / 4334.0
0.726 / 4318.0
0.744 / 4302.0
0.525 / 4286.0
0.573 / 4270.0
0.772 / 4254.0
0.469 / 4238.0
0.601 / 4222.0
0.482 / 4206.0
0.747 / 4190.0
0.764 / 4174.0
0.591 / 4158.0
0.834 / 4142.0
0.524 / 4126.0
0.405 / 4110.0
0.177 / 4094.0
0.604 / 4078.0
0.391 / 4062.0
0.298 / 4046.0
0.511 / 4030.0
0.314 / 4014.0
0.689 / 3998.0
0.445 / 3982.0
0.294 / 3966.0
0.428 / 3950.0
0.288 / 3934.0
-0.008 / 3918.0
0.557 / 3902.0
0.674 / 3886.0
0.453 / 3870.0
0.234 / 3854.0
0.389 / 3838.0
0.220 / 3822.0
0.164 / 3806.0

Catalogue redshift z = 0.341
